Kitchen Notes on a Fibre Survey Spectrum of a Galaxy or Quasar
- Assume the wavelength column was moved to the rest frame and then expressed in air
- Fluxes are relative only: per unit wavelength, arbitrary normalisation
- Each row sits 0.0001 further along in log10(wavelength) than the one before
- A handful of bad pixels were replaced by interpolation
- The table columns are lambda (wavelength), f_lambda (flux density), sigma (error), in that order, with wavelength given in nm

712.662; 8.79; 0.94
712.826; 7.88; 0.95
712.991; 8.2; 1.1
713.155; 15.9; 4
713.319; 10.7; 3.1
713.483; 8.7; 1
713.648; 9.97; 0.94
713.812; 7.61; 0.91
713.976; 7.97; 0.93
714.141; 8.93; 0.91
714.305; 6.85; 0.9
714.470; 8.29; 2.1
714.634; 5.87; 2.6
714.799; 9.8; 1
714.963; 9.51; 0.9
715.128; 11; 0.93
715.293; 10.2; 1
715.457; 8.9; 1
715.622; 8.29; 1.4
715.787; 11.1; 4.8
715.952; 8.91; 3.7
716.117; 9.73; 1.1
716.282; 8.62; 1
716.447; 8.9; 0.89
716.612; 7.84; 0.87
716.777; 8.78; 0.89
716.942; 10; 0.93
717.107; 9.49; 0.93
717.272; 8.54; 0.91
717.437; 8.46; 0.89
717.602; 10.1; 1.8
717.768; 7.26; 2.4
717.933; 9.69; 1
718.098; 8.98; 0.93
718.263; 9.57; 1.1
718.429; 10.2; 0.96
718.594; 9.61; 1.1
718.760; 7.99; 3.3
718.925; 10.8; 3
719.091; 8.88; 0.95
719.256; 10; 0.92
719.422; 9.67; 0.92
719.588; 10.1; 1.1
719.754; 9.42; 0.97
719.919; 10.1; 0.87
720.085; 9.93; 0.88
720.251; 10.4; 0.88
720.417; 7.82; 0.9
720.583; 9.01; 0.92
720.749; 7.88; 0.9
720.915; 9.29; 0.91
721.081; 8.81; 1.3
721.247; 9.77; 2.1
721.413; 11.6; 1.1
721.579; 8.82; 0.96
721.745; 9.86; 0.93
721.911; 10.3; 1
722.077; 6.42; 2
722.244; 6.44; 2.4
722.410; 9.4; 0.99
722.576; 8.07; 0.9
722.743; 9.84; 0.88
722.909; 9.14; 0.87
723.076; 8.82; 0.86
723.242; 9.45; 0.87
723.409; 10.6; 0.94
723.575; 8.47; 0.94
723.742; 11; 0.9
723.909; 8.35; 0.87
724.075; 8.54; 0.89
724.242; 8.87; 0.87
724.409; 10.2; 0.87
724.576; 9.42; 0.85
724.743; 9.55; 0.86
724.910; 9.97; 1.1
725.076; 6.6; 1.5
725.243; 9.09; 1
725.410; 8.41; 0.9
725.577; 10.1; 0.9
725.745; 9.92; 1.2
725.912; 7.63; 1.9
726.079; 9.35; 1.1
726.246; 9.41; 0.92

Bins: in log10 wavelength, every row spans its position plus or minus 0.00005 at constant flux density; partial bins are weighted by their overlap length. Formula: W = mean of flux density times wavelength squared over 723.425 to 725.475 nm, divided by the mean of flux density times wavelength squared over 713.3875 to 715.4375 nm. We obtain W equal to 1.1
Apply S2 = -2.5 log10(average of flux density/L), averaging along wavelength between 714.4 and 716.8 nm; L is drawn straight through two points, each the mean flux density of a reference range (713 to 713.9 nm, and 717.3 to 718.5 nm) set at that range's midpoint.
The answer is 0.08 mag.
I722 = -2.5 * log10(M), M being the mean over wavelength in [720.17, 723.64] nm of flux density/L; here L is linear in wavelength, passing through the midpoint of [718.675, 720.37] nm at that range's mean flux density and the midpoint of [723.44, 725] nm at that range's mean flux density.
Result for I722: 0.06 mag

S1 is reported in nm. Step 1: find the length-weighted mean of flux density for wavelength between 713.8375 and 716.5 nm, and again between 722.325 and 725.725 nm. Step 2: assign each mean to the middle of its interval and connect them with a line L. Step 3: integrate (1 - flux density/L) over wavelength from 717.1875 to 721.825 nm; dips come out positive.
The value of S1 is -0.167 nm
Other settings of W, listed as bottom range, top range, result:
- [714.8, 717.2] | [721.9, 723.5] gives 0.95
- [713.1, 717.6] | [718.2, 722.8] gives 1.02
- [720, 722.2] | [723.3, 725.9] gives 1.02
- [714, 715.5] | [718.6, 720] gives 1.11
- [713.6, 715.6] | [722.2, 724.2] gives 1.07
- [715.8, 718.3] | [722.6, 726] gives 1.04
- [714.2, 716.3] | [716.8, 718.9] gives 1.03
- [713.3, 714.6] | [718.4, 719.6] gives 1.16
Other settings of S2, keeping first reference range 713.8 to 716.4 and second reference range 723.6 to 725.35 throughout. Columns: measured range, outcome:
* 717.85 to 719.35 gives -0.065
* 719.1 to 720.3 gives -0.100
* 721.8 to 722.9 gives 0.071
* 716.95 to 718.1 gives -0.007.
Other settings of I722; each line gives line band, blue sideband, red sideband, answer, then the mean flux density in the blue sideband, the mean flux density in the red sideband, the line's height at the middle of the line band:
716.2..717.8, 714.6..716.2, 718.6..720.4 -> 0.08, 9.43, 9.65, 9.52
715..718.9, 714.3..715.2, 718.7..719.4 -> -0.02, 8.67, 9.49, 9.09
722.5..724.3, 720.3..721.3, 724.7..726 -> -0.04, 8.79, 8.89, 8.85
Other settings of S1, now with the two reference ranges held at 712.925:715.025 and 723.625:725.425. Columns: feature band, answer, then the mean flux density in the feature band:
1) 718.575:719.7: -0.06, 9.57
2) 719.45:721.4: -0.07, 9.41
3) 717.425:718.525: -0.02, 9.23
